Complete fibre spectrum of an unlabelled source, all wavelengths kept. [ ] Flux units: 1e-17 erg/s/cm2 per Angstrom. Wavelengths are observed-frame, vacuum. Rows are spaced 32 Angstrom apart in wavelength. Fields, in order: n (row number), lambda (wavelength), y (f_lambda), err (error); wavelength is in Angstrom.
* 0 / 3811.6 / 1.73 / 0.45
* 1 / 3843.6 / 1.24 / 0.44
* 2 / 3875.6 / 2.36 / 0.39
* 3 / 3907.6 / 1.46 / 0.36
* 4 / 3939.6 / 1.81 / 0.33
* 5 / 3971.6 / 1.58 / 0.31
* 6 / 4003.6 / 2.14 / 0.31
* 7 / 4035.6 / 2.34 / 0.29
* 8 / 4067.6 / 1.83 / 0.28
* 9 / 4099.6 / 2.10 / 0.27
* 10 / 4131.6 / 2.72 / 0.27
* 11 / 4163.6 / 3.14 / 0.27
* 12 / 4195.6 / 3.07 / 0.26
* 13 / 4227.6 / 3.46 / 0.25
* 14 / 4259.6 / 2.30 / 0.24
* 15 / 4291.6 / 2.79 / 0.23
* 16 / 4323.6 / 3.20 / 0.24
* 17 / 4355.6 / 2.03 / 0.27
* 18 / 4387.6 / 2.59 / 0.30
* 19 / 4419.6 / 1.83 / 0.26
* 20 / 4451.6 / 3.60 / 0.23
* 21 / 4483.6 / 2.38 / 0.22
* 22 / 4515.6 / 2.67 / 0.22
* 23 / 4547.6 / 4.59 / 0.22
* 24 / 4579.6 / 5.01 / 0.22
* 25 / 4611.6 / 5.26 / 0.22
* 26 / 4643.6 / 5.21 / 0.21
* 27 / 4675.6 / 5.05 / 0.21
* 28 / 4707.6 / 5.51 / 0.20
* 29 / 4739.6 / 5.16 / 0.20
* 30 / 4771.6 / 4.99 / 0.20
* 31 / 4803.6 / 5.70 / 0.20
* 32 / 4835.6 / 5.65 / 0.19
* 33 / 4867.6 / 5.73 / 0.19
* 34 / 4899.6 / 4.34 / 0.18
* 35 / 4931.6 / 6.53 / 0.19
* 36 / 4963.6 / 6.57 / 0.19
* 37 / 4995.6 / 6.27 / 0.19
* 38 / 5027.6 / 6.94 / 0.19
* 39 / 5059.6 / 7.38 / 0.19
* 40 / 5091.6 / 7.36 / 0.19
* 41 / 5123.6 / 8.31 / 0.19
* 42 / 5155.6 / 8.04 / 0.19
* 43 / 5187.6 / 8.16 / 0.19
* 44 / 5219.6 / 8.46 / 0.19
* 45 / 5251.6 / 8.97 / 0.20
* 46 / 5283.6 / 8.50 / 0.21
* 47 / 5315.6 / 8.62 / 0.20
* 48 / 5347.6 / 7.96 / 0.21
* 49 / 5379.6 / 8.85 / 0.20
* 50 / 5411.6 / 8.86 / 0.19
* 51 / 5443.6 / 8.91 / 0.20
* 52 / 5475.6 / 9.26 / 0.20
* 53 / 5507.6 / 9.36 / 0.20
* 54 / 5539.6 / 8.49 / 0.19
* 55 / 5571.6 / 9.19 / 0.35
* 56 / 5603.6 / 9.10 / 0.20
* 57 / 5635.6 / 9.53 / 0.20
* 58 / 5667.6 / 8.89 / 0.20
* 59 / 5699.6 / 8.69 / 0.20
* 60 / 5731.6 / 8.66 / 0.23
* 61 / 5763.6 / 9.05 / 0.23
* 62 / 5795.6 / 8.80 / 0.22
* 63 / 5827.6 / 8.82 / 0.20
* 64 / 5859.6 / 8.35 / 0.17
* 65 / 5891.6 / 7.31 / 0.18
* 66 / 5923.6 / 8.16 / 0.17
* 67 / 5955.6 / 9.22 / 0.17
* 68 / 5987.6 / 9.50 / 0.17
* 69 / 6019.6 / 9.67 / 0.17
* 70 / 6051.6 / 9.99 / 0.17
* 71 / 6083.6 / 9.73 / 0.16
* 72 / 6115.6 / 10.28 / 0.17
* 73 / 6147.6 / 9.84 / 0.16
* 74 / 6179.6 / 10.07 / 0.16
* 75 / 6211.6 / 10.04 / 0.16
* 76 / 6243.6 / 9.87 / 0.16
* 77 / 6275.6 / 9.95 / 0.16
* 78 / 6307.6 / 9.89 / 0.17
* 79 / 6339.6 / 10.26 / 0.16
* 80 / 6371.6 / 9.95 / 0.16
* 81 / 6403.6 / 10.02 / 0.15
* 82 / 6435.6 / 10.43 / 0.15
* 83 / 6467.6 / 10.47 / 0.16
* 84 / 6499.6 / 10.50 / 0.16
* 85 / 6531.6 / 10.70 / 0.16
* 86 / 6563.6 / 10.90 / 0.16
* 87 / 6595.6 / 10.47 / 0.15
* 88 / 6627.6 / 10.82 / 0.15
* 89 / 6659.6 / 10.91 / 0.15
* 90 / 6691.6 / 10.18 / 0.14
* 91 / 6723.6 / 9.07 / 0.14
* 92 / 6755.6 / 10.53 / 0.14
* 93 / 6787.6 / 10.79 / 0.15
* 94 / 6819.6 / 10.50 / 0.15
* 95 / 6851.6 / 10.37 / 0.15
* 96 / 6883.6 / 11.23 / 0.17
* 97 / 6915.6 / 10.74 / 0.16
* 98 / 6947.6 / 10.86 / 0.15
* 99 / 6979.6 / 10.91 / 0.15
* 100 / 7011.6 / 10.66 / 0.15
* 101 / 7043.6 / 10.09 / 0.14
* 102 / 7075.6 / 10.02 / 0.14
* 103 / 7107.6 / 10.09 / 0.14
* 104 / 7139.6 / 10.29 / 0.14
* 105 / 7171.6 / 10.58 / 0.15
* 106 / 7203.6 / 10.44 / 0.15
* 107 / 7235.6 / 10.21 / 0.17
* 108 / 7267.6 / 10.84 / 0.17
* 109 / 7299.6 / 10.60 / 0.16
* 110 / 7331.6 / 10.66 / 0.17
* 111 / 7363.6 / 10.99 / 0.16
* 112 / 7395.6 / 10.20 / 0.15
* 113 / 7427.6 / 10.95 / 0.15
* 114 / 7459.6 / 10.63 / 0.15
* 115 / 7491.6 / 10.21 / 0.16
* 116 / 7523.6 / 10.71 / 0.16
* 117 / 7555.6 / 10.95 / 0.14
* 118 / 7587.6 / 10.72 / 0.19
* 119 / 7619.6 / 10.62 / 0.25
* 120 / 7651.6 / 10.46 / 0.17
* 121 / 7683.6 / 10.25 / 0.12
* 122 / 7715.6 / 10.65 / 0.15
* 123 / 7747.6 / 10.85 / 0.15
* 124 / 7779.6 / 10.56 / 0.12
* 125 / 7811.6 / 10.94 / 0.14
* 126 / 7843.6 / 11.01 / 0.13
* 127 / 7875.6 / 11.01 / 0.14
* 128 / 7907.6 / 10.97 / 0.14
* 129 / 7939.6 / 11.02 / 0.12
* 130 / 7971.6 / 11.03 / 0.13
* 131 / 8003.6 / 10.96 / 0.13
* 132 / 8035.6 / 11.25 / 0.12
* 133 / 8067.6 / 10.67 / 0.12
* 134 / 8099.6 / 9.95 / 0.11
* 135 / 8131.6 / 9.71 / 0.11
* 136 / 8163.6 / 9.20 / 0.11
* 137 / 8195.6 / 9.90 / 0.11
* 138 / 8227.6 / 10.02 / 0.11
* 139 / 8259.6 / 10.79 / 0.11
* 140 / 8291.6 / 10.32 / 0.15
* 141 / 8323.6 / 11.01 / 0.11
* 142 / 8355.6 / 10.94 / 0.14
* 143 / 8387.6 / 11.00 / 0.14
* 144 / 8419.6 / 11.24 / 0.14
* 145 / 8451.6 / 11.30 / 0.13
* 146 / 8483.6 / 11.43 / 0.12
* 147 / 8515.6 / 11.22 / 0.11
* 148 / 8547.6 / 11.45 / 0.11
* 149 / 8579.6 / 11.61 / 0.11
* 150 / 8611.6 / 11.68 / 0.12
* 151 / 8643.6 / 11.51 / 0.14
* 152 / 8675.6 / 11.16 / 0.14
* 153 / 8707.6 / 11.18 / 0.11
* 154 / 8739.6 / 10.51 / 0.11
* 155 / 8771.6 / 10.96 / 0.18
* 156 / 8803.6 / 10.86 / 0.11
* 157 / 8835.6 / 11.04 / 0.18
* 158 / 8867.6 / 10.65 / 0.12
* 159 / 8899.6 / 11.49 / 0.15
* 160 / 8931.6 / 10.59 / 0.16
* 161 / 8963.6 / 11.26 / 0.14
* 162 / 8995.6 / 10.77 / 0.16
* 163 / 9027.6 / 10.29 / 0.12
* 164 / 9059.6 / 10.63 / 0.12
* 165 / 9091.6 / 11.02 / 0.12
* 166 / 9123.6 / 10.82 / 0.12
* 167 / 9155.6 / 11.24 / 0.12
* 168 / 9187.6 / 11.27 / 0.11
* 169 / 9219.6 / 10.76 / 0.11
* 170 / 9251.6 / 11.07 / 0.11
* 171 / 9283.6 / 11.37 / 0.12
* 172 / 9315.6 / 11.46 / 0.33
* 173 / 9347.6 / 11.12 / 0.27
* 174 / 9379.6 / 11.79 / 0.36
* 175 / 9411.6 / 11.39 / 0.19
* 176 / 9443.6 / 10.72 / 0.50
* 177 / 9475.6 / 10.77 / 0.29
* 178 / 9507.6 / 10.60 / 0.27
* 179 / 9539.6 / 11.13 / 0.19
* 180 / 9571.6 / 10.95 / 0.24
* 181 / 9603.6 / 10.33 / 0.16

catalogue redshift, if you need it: 0.140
